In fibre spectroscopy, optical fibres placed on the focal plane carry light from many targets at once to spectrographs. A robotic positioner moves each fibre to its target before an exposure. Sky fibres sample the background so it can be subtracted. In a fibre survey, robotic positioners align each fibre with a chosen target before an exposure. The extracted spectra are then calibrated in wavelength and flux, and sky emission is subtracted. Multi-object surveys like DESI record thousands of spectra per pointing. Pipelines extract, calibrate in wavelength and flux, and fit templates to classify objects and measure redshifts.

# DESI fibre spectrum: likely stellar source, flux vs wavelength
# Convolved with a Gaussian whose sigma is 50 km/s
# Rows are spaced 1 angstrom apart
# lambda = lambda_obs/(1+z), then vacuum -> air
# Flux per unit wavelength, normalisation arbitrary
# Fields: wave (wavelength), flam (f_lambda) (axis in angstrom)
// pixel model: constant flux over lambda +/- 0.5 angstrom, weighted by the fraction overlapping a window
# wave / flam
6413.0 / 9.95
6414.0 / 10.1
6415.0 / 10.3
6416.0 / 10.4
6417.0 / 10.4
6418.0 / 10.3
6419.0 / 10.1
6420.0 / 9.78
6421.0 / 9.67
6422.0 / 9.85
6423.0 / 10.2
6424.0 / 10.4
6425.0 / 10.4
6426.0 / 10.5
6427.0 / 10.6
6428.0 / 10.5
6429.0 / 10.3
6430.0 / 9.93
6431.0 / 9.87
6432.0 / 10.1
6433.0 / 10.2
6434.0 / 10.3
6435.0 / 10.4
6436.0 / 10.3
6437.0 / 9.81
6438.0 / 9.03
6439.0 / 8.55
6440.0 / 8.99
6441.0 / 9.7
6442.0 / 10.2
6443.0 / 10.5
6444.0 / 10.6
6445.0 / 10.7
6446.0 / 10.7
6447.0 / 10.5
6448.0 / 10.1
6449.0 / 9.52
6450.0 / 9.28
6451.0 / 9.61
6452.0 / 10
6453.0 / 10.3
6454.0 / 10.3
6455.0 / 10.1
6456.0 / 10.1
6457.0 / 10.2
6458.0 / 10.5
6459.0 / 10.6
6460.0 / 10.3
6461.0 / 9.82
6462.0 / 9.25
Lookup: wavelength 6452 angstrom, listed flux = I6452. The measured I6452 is 10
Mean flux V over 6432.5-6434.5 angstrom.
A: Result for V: 10.2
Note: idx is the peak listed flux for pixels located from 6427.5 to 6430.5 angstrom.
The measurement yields 10.5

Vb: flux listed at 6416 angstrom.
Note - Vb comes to 10.4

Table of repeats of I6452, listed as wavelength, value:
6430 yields 9.93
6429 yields 10.3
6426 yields 10.5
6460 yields 10.3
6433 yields 10.2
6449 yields 9.52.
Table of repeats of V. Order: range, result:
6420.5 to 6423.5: 9.91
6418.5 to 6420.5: 9.94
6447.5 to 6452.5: 9.7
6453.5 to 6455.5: 10.2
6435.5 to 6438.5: 9.71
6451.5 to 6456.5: 10.2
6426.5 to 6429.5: 10.5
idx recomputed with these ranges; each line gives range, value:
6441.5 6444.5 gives 10.6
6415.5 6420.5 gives 10.4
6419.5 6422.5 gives 9.85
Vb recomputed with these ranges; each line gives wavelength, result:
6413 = 9.95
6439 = 8.55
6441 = 9.7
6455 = 10.1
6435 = 10.4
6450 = 9.28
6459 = 10.6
